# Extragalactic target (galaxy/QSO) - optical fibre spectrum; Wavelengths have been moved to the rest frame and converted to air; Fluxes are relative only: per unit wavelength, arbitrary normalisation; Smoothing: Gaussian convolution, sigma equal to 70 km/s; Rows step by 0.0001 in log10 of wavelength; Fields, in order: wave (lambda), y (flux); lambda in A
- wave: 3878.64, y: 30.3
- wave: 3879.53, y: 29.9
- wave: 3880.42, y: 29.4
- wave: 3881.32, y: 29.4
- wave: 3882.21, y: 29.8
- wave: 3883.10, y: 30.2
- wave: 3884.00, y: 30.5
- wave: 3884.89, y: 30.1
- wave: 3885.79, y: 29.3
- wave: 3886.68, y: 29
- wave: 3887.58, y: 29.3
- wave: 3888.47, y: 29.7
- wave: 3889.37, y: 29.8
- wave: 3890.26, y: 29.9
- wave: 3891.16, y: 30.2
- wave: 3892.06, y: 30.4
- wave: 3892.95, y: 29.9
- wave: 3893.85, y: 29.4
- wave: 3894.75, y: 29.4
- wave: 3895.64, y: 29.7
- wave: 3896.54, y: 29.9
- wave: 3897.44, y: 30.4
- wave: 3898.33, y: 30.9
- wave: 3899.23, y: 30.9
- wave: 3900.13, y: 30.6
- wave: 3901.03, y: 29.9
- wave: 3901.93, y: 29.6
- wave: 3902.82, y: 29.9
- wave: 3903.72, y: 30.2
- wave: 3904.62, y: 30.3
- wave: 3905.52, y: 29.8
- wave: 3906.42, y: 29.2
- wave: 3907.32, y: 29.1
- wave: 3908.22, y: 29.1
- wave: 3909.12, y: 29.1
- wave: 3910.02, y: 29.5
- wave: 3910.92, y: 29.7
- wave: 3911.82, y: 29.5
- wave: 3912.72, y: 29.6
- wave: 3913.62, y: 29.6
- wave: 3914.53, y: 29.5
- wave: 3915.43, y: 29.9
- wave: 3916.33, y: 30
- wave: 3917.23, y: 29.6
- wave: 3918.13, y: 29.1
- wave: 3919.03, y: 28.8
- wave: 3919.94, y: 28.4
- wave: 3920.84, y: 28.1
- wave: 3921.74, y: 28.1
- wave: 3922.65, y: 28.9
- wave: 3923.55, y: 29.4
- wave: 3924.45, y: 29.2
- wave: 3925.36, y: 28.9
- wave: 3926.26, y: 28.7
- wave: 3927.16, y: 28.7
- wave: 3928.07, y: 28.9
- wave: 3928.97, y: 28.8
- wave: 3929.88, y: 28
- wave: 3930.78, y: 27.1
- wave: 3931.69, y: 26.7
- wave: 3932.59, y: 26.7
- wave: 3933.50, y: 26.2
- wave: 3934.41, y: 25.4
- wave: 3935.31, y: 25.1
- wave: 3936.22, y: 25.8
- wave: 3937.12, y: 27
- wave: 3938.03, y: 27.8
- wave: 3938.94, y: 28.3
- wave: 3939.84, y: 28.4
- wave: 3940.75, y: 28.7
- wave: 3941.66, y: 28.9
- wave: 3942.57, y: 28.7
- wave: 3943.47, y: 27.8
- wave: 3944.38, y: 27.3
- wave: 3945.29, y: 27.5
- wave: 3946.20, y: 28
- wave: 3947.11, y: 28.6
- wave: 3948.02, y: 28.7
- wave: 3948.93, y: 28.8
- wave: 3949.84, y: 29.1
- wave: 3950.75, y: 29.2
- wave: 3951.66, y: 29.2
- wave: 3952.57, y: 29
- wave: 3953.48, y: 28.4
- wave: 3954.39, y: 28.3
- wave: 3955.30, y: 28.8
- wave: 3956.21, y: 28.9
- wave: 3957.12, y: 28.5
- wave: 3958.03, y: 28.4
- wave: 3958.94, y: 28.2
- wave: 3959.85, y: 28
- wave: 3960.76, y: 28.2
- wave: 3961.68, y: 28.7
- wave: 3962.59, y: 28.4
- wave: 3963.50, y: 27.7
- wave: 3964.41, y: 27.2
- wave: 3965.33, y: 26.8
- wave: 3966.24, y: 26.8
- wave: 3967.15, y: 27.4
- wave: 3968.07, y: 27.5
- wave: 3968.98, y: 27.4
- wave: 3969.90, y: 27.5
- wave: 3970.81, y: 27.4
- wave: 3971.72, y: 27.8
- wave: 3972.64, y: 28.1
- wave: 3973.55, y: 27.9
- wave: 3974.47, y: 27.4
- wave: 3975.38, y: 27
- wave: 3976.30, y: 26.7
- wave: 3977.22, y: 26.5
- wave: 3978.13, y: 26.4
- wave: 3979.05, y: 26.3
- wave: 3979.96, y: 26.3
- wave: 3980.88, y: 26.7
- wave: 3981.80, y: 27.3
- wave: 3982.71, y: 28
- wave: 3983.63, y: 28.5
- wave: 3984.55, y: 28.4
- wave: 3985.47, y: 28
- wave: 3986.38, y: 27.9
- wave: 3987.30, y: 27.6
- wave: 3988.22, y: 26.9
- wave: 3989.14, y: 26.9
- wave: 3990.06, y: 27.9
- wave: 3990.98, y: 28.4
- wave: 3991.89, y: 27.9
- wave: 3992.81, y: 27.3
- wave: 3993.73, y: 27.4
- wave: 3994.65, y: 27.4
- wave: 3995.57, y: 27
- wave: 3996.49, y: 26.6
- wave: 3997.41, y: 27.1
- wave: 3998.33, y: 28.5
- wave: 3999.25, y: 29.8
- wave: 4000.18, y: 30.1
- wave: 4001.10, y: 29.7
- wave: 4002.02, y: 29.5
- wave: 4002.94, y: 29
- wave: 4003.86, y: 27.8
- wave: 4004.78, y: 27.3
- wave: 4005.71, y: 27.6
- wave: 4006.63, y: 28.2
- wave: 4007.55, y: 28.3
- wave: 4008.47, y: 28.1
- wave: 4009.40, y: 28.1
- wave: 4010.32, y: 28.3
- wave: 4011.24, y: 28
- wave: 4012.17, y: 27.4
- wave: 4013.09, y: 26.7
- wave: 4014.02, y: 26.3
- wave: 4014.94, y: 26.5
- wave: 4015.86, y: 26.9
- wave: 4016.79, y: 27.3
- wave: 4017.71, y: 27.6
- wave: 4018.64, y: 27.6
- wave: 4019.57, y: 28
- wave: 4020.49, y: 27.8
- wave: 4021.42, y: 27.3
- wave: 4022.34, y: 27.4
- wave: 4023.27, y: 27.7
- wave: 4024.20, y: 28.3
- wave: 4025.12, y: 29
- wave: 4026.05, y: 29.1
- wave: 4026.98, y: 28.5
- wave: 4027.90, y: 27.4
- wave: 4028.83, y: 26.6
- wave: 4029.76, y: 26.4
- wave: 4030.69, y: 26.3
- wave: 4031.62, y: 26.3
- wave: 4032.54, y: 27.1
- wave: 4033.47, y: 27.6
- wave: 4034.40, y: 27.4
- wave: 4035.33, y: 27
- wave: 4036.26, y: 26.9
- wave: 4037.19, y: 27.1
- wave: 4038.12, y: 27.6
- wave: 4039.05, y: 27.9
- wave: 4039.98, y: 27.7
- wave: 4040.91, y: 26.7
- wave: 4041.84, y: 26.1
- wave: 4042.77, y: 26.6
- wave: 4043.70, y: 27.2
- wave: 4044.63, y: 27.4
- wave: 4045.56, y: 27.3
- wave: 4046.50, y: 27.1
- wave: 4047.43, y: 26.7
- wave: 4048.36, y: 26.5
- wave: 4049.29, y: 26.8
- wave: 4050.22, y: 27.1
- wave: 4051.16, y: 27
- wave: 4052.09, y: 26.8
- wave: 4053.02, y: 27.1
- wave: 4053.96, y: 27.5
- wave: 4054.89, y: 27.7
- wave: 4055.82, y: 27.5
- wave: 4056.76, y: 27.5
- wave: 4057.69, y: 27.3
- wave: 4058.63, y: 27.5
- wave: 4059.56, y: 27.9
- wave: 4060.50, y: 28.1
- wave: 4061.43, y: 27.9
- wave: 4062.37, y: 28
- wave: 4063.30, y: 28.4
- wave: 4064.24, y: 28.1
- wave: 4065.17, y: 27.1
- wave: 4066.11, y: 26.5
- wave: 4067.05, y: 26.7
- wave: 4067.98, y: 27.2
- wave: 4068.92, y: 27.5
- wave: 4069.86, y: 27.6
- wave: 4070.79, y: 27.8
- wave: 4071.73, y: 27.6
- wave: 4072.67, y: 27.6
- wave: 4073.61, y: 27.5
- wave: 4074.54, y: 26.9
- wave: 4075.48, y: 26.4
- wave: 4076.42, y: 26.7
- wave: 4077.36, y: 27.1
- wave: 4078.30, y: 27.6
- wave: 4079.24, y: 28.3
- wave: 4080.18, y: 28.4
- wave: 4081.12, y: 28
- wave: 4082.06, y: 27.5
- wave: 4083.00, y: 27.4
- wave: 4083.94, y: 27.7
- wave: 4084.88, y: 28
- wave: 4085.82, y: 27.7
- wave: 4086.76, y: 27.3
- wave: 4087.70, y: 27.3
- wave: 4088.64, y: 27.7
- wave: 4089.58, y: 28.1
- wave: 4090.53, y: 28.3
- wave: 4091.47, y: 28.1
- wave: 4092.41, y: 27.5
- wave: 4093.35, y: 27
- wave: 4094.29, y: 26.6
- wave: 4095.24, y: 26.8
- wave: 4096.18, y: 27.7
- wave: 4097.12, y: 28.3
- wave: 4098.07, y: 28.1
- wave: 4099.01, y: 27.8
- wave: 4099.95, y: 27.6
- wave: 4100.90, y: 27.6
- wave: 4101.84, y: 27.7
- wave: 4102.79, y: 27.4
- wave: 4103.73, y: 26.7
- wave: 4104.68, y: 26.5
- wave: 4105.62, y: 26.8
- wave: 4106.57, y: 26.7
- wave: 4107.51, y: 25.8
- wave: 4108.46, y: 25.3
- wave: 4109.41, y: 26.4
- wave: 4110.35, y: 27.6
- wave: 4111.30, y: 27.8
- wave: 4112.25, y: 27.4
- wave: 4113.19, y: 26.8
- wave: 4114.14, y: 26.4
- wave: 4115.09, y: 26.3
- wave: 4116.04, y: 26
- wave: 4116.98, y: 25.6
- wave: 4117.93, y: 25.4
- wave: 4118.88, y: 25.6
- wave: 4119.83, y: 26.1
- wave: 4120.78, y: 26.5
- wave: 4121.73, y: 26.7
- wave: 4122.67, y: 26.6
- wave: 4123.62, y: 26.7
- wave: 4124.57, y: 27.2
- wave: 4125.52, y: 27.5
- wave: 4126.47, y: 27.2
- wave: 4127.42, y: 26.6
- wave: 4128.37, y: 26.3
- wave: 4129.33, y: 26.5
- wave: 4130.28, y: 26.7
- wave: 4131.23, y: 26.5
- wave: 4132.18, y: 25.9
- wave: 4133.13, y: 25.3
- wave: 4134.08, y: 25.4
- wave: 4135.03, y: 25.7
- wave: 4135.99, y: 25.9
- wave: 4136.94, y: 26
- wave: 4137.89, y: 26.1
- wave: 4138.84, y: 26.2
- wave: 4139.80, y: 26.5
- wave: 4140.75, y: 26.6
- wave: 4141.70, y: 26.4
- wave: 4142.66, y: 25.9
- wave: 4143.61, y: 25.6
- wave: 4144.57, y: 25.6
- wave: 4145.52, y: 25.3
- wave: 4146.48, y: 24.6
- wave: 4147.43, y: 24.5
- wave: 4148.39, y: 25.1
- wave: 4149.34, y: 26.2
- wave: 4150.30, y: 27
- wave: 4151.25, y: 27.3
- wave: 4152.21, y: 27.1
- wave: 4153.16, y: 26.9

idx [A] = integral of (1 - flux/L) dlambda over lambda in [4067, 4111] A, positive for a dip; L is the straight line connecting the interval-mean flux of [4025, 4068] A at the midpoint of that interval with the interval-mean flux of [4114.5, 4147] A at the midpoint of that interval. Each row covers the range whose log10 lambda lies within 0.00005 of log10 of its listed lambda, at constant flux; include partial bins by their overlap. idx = -1.1 A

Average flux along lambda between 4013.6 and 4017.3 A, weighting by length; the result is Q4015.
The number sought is 26.8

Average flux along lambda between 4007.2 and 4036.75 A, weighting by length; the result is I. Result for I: 27.5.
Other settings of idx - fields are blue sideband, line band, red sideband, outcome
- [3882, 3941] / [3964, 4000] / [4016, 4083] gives 0.9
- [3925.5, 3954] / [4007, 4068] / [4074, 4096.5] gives 0.6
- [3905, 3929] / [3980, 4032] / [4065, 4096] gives 0.9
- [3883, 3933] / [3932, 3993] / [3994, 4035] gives 1.8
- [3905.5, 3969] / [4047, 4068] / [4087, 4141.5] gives -0.1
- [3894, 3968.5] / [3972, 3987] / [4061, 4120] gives 0.5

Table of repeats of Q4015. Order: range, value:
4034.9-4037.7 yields 27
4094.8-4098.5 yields 27.7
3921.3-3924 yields 28.8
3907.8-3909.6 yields 29.1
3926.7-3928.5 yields 28.8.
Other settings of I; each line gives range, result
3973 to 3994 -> 27.4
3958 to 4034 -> 27.6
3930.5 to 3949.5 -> 27.5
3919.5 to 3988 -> 27.9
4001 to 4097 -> 27.5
